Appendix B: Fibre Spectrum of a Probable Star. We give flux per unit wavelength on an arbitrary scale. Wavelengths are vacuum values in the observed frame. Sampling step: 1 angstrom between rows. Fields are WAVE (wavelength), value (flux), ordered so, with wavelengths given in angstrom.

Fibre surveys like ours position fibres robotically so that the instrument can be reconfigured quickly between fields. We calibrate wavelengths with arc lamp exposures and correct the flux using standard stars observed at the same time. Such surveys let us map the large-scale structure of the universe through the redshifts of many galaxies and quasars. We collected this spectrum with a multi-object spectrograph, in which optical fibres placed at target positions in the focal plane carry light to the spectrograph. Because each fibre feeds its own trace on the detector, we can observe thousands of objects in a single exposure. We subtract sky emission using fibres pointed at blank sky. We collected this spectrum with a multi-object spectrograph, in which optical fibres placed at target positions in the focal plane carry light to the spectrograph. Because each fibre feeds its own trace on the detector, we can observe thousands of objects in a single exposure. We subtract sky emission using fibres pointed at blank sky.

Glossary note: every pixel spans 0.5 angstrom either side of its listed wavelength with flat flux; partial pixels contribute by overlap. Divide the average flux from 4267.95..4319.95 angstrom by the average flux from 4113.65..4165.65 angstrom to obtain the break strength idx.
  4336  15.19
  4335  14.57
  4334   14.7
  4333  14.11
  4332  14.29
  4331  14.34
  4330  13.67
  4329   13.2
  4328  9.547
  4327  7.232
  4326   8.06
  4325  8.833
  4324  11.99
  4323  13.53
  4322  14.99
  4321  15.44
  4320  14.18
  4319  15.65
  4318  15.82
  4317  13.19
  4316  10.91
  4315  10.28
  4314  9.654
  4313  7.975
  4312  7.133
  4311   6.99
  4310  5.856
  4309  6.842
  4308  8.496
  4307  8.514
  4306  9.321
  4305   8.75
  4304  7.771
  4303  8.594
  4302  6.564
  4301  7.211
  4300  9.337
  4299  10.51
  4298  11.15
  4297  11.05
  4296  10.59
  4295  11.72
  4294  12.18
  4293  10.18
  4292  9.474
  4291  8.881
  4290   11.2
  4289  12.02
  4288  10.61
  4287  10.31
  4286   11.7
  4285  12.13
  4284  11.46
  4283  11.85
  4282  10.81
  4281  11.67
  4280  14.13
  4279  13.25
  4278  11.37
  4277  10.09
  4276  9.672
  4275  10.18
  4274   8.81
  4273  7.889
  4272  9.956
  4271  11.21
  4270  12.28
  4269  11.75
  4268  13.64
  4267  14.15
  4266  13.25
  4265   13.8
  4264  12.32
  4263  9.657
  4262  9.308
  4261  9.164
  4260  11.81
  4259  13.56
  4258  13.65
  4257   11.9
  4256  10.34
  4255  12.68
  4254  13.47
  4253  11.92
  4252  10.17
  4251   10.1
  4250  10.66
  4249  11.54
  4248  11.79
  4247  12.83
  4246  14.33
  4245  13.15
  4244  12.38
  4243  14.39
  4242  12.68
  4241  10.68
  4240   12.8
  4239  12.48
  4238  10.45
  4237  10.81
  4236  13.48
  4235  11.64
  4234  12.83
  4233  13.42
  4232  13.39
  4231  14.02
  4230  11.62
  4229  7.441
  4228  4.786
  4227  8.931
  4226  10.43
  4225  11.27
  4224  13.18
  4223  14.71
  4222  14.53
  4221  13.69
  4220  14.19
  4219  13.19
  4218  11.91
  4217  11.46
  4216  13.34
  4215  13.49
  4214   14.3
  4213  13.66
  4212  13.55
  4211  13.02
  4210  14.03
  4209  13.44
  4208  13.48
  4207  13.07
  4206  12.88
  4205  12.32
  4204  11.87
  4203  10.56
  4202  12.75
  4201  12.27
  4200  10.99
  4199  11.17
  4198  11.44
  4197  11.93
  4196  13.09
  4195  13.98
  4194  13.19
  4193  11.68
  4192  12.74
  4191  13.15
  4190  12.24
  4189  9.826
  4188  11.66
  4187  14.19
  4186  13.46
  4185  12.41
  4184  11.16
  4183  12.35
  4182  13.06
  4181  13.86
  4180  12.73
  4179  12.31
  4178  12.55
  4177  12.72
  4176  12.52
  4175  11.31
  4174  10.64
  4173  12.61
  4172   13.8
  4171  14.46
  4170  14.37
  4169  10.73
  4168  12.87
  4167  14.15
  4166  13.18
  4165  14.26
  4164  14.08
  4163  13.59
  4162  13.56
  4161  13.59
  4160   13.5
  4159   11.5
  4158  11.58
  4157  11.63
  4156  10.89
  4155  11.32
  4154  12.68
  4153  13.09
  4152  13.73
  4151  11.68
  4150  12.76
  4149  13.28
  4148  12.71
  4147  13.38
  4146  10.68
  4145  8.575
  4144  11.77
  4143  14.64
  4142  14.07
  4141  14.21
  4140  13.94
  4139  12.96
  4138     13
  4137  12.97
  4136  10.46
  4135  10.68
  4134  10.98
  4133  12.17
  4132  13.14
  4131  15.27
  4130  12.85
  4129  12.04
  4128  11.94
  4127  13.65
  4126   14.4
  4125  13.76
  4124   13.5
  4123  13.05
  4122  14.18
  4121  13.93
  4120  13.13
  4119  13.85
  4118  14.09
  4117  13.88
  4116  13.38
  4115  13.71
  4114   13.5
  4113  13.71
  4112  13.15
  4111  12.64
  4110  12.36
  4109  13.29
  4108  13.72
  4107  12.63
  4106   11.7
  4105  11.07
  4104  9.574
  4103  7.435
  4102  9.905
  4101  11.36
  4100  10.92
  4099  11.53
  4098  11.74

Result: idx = 0.80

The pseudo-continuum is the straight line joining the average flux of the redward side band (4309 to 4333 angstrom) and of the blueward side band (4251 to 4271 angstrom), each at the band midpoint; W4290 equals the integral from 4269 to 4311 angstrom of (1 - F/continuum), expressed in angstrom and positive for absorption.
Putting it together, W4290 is 5.7 angstrom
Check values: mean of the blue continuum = 12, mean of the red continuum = 11.4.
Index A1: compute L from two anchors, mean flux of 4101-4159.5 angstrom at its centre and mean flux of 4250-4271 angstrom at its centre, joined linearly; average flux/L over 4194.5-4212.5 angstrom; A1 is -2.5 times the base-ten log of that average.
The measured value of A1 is -0.031 mag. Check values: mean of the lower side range 12.6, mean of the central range 12.5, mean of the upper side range 11.9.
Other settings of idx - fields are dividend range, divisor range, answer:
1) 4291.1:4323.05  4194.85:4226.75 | 0.80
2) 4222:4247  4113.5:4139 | 0.91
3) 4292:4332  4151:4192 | 0.83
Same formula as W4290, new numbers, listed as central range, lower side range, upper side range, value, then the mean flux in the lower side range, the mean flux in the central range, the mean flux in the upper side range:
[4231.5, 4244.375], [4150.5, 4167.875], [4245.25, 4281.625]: -0.5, 12.8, 12.4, 11.6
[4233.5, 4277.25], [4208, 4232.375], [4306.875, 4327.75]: 0.1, 12.4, 11.7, 10.6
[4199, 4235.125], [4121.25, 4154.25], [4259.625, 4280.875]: -1.4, 12.8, 12.4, 11.3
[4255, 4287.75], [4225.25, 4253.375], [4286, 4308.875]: -2.8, 11.6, 11.5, 9.74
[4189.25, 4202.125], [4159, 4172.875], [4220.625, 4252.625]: 0.5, 13.5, 12.3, 11.9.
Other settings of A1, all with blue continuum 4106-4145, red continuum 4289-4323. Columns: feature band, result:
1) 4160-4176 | -0.06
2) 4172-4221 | -0.06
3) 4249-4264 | -0.03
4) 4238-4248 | -0.13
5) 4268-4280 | -0.01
